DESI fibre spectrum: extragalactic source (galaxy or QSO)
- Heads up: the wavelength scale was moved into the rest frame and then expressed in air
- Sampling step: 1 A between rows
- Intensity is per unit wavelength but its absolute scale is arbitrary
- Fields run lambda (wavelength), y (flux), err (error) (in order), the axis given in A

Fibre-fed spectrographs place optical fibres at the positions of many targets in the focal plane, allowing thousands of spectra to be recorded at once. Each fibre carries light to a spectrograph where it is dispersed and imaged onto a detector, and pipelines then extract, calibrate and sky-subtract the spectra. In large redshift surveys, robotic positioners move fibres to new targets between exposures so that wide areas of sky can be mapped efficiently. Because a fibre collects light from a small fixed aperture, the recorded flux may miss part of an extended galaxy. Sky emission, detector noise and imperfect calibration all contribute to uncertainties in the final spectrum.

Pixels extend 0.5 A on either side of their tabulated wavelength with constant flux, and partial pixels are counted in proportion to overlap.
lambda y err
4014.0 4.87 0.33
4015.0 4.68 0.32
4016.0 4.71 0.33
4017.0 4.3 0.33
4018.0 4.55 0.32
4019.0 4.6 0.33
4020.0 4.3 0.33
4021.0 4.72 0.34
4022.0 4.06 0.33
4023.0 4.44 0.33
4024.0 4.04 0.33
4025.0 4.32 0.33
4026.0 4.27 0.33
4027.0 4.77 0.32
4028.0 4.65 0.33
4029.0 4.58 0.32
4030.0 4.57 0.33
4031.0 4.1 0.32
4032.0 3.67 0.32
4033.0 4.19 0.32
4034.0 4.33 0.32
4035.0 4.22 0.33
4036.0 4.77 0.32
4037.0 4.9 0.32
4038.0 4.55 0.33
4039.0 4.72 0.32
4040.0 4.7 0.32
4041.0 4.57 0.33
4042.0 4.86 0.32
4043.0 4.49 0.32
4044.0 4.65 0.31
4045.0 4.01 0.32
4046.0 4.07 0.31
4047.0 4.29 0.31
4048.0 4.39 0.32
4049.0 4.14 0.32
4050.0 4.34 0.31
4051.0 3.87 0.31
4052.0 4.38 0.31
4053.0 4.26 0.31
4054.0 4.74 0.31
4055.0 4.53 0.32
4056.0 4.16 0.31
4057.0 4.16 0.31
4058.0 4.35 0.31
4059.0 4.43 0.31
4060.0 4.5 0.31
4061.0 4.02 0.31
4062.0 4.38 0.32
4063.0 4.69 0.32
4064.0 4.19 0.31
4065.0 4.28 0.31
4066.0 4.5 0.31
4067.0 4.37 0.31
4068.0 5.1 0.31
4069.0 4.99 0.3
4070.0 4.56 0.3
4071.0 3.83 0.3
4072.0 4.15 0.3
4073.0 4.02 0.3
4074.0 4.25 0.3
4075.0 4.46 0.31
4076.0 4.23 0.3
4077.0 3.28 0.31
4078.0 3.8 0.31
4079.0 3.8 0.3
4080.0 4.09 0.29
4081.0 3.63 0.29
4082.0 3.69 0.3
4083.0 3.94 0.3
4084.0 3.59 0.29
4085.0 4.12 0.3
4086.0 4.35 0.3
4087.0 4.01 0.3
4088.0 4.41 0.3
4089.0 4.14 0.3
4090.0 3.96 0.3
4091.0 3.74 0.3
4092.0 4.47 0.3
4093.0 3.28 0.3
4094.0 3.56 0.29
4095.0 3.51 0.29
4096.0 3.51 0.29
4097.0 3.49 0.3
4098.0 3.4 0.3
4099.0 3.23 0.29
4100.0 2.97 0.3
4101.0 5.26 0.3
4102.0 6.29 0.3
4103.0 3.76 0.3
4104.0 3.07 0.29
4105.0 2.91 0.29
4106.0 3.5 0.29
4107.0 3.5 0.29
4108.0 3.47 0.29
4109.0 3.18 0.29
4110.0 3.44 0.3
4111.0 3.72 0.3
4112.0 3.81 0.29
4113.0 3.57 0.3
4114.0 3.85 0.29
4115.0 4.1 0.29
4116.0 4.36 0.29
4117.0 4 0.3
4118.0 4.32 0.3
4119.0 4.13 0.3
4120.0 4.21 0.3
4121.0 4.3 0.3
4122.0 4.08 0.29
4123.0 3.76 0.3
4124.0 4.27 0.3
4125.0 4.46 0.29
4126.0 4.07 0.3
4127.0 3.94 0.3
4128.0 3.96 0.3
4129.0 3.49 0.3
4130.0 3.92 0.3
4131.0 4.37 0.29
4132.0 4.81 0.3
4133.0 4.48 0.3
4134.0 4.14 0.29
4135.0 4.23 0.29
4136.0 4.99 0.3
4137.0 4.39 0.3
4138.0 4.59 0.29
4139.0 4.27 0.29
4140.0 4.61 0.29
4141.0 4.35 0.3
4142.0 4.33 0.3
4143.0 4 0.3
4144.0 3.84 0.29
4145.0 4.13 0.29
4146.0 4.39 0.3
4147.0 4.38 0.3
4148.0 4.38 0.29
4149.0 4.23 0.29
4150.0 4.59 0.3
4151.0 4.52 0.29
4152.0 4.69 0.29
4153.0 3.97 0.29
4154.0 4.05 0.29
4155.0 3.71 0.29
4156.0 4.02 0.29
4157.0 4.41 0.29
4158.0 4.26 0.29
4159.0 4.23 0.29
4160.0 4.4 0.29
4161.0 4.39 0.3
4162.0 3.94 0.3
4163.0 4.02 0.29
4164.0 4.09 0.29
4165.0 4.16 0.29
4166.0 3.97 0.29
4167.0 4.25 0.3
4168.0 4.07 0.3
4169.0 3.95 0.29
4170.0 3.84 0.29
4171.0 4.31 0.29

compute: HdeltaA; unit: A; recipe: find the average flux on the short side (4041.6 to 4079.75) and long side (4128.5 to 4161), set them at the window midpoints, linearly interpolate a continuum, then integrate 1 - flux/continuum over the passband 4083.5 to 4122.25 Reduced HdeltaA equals 3.9 A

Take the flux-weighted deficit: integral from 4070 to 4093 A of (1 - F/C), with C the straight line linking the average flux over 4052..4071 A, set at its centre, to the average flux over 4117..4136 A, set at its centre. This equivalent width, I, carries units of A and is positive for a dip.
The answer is 1.9 A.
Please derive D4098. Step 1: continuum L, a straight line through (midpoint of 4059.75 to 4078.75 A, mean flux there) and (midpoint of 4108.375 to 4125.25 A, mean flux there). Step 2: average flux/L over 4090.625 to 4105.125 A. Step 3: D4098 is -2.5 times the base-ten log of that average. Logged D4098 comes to 0.08 mag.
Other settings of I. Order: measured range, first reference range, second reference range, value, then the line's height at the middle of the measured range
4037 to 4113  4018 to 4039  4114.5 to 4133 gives 3.42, 4.29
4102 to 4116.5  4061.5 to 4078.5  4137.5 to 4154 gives 2.11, 4.31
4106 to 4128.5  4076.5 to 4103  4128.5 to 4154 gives 1.11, 4.12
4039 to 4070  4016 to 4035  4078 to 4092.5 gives -1.78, 4.18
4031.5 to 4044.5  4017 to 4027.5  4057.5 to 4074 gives -0.33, 4.4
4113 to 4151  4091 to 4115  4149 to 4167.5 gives -2.57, 3.96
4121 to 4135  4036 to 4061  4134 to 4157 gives 0.58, 4.32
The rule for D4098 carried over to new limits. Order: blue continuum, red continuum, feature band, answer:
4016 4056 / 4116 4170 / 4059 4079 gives 0.02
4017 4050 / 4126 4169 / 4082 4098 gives 0.13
